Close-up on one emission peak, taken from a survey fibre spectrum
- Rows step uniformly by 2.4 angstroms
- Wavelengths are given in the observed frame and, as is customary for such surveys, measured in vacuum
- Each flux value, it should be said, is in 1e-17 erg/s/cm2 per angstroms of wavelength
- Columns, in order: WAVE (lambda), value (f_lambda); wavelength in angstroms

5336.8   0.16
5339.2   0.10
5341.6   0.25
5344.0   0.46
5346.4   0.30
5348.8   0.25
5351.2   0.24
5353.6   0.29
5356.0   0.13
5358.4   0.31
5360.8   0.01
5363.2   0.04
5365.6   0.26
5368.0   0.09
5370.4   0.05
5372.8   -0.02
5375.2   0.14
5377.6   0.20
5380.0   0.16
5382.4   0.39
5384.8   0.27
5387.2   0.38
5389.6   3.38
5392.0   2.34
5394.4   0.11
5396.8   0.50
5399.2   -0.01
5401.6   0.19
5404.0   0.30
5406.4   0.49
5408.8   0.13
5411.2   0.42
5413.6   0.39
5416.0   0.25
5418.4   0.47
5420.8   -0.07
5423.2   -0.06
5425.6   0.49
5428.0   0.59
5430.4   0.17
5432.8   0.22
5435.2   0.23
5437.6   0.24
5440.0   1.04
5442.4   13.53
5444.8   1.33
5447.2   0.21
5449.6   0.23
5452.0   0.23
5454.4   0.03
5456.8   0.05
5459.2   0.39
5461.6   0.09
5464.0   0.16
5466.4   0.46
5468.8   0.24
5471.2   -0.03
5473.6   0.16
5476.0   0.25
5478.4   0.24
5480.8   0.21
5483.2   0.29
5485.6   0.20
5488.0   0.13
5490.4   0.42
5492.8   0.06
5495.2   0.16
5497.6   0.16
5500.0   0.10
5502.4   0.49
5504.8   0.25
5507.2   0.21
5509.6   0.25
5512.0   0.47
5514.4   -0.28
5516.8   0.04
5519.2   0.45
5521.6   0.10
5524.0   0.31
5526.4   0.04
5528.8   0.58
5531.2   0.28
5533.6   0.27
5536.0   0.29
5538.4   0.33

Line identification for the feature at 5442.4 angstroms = [O III]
